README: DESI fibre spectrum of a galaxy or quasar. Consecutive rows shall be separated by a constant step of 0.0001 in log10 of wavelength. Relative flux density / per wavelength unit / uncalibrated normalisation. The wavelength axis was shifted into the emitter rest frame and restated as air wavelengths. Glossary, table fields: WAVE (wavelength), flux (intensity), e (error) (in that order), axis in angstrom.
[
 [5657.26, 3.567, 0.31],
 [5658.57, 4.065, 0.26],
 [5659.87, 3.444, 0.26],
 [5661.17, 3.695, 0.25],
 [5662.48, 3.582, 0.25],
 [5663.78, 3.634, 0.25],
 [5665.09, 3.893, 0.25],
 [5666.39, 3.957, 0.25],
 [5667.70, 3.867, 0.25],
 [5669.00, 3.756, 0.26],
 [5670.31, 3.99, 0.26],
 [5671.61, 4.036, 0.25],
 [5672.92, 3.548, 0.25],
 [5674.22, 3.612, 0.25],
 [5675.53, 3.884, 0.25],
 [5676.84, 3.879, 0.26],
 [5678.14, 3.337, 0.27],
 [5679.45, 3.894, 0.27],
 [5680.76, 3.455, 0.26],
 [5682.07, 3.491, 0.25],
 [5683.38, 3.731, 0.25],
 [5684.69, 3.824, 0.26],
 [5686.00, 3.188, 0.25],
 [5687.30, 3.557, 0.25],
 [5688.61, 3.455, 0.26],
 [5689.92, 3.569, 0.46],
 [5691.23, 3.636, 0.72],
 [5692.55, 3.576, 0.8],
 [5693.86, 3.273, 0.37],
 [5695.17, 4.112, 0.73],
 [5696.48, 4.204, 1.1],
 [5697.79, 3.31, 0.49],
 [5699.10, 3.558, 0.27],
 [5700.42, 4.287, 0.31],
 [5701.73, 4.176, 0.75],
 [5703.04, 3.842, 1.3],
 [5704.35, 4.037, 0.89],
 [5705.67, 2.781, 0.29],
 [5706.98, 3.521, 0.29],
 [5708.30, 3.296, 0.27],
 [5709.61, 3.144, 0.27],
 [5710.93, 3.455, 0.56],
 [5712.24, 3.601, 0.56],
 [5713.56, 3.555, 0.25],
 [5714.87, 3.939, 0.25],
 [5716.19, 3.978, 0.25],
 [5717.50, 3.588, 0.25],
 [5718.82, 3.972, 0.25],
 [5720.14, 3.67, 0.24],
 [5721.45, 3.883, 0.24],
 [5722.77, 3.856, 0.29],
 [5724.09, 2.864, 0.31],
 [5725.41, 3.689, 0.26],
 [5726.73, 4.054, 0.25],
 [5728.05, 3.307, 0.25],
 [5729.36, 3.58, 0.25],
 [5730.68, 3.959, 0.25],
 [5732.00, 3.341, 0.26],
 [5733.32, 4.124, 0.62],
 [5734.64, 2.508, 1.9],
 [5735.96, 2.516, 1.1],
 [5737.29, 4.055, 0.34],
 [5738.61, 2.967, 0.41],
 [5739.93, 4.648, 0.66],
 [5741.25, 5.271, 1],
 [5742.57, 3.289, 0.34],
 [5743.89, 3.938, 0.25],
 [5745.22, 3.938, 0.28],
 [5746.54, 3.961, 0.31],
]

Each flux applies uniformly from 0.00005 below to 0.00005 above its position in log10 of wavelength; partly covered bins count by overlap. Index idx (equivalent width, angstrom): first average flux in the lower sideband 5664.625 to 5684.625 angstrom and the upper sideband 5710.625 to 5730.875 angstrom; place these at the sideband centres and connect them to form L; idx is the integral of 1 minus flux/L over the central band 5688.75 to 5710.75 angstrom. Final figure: 0.5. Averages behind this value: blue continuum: 3.76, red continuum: 3.68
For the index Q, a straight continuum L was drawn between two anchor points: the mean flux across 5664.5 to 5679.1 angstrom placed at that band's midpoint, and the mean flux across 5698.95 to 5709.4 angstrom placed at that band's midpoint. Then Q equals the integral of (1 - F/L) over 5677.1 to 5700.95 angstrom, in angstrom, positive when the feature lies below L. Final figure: 0.6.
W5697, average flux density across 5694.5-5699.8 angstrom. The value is 3.8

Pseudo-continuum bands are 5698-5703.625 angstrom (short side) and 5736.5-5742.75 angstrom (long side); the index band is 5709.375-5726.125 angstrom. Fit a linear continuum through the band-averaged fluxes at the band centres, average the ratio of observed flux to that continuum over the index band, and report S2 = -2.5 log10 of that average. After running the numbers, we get 0.10 mag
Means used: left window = 3.92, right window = 4.07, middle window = 3.64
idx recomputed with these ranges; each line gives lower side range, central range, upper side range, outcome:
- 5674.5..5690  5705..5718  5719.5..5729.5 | 0.46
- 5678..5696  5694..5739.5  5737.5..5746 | 2.42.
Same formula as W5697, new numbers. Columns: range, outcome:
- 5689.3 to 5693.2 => 3.59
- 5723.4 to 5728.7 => 3.48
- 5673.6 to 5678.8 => 3.68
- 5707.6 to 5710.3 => 3.22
